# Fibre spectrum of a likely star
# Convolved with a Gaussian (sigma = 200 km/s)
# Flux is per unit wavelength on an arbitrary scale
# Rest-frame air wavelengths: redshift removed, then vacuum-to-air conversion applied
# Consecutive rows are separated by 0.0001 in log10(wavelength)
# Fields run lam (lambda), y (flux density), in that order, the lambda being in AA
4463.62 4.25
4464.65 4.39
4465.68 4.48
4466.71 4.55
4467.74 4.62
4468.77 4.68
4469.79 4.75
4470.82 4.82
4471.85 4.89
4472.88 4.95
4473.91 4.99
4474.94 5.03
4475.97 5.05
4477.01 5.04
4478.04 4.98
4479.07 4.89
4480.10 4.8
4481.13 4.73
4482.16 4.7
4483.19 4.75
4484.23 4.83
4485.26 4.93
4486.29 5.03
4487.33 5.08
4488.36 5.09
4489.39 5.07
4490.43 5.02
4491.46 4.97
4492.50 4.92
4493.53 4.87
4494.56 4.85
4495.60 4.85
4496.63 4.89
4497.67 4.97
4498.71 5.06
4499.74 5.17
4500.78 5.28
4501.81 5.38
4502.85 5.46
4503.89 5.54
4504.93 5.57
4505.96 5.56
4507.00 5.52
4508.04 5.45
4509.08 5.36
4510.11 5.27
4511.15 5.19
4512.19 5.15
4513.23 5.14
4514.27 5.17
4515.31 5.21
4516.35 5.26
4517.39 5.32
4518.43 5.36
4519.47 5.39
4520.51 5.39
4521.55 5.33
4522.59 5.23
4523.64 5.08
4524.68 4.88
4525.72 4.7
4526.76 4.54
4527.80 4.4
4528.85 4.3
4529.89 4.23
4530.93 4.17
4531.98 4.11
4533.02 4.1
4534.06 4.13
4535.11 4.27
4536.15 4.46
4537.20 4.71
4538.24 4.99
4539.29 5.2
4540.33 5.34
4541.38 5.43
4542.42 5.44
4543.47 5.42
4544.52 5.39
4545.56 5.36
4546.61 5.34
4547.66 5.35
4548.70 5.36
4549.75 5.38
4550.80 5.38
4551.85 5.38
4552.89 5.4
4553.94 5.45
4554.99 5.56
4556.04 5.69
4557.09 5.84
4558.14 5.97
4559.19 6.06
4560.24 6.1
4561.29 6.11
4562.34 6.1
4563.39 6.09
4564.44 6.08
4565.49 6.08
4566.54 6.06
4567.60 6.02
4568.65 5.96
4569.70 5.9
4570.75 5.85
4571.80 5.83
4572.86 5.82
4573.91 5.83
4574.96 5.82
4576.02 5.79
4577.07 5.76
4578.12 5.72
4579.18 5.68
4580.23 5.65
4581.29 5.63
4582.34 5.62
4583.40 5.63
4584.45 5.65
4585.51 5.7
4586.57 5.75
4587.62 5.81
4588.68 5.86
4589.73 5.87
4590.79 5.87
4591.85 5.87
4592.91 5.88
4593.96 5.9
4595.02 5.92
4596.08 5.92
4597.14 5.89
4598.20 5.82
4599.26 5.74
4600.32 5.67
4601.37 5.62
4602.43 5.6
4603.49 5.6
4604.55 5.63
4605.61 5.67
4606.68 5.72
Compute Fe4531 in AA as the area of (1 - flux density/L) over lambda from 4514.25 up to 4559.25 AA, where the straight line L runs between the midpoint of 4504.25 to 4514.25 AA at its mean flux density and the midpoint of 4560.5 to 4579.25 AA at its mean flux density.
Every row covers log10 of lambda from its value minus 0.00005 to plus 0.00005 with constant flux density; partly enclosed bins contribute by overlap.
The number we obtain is 4.2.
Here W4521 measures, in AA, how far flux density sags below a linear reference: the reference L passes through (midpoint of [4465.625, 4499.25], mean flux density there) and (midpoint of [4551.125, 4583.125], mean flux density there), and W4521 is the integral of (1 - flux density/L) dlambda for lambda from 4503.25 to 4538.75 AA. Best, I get 2.3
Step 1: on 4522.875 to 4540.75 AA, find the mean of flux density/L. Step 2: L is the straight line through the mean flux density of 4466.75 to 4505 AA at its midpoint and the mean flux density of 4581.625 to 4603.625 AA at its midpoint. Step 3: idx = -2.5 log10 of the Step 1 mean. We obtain 0.16 mag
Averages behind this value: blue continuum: 4.97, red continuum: 5.77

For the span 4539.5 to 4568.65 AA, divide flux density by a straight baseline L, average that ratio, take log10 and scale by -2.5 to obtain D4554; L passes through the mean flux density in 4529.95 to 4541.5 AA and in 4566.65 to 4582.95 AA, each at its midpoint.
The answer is -0.10 mag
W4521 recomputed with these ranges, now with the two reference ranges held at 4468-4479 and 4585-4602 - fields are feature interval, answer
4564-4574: -0.6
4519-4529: 0.7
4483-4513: -0.3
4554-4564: -0.7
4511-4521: -0.1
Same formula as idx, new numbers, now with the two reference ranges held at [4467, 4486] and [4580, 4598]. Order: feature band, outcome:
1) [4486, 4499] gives 0.004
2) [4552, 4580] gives -0.050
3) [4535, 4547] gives 0.052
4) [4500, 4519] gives -0.044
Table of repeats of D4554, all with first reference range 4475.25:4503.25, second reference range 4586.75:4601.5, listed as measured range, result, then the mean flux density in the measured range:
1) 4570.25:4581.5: -0.01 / 5.76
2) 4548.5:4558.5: -0.01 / 5.54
